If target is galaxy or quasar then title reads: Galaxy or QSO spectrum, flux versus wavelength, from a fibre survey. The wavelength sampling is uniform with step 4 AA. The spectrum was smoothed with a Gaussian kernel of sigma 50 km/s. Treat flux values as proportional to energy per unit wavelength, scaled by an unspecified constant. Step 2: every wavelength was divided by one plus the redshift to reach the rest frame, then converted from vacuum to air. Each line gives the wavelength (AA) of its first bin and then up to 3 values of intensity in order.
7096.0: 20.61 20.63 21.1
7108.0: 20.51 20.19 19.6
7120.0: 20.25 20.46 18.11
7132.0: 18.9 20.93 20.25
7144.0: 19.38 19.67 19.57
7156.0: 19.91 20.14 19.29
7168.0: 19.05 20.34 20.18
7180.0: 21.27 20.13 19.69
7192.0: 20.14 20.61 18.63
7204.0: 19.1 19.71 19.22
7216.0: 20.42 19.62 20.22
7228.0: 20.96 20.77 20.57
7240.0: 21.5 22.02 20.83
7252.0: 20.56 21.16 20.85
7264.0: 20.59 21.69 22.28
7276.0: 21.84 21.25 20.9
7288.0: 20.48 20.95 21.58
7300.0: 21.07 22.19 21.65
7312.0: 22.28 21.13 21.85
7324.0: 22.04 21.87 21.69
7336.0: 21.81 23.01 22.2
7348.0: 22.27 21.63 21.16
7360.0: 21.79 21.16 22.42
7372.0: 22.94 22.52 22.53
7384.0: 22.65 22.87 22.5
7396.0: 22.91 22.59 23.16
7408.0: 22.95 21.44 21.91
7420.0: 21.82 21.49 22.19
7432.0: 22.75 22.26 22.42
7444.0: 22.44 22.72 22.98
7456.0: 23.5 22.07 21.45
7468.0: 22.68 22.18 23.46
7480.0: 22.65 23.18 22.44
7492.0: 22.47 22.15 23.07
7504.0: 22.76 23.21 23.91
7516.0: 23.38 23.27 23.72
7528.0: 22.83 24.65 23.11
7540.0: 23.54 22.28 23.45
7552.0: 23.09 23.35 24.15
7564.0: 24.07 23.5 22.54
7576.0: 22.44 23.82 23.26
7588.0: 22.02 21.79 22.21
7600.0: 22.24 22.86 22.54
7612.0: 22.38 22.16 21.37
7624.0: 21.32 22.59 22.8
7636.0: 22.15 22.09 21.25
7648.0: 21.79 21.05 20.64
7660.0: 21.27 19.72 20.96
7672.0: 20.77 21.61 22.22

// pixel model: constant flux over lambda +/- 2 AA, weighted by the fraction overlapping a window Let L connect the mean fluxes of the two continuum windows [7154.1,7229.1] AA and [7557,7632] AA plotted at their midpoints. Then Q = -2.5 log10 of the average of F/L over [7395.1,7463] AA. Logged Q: -0.04 mag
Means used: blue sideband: 19.9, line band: 22.4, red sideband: 22.6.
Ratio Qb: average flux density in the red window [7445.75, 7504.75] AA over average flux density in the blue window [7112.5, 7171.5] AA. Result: 1.1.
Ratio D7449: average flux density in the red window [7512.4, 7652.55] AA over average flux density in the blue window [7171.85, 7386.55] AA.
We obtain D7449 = 1.07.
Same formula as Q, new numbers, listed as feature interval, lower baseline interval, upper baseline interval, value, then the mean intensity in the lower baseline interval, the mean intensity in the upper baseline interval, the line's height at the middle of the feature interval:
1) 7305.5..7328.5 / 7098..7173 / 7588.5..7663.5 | -0.060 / 19.9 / 21.9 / 20.6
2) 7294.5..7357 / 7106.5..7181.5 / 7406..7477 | -0.023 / 19.9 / 22.4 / 21.4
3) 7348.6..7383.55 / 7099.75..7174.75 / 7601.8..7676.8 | -0.069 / 19.9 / 21.7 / 20.7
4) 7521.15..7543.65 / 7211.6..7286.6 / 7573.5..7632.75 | -0.065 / 20.9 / 22.4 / 22.1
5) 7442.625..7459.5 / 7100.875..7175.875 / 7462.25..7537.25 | -0.014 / 19.9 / 23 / 22.6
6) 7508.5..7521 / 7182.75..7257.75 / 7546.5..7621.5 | -0.056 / 20.3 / 22.8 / 22.3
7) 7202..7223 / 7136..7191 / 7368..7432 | 0.045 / 20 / 22.4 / 20.5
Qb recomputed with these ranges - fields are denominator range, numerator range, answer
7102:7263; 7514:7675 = 1.11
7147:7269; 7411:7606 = 1.13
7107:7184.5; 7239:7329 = 1.08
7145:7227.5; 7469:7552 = 1.16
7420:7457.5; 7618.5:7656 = 0.97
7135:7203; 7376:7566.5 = 1.15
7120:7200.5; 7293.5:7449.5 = 1.11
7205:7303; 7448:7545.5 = 1.10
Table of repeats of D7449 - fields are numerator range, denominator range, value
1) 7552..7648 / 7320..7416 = 1.01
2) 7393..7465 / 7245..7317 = 1.05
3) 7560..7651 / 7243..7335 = 1.05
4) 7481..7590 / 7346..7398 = 1.04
